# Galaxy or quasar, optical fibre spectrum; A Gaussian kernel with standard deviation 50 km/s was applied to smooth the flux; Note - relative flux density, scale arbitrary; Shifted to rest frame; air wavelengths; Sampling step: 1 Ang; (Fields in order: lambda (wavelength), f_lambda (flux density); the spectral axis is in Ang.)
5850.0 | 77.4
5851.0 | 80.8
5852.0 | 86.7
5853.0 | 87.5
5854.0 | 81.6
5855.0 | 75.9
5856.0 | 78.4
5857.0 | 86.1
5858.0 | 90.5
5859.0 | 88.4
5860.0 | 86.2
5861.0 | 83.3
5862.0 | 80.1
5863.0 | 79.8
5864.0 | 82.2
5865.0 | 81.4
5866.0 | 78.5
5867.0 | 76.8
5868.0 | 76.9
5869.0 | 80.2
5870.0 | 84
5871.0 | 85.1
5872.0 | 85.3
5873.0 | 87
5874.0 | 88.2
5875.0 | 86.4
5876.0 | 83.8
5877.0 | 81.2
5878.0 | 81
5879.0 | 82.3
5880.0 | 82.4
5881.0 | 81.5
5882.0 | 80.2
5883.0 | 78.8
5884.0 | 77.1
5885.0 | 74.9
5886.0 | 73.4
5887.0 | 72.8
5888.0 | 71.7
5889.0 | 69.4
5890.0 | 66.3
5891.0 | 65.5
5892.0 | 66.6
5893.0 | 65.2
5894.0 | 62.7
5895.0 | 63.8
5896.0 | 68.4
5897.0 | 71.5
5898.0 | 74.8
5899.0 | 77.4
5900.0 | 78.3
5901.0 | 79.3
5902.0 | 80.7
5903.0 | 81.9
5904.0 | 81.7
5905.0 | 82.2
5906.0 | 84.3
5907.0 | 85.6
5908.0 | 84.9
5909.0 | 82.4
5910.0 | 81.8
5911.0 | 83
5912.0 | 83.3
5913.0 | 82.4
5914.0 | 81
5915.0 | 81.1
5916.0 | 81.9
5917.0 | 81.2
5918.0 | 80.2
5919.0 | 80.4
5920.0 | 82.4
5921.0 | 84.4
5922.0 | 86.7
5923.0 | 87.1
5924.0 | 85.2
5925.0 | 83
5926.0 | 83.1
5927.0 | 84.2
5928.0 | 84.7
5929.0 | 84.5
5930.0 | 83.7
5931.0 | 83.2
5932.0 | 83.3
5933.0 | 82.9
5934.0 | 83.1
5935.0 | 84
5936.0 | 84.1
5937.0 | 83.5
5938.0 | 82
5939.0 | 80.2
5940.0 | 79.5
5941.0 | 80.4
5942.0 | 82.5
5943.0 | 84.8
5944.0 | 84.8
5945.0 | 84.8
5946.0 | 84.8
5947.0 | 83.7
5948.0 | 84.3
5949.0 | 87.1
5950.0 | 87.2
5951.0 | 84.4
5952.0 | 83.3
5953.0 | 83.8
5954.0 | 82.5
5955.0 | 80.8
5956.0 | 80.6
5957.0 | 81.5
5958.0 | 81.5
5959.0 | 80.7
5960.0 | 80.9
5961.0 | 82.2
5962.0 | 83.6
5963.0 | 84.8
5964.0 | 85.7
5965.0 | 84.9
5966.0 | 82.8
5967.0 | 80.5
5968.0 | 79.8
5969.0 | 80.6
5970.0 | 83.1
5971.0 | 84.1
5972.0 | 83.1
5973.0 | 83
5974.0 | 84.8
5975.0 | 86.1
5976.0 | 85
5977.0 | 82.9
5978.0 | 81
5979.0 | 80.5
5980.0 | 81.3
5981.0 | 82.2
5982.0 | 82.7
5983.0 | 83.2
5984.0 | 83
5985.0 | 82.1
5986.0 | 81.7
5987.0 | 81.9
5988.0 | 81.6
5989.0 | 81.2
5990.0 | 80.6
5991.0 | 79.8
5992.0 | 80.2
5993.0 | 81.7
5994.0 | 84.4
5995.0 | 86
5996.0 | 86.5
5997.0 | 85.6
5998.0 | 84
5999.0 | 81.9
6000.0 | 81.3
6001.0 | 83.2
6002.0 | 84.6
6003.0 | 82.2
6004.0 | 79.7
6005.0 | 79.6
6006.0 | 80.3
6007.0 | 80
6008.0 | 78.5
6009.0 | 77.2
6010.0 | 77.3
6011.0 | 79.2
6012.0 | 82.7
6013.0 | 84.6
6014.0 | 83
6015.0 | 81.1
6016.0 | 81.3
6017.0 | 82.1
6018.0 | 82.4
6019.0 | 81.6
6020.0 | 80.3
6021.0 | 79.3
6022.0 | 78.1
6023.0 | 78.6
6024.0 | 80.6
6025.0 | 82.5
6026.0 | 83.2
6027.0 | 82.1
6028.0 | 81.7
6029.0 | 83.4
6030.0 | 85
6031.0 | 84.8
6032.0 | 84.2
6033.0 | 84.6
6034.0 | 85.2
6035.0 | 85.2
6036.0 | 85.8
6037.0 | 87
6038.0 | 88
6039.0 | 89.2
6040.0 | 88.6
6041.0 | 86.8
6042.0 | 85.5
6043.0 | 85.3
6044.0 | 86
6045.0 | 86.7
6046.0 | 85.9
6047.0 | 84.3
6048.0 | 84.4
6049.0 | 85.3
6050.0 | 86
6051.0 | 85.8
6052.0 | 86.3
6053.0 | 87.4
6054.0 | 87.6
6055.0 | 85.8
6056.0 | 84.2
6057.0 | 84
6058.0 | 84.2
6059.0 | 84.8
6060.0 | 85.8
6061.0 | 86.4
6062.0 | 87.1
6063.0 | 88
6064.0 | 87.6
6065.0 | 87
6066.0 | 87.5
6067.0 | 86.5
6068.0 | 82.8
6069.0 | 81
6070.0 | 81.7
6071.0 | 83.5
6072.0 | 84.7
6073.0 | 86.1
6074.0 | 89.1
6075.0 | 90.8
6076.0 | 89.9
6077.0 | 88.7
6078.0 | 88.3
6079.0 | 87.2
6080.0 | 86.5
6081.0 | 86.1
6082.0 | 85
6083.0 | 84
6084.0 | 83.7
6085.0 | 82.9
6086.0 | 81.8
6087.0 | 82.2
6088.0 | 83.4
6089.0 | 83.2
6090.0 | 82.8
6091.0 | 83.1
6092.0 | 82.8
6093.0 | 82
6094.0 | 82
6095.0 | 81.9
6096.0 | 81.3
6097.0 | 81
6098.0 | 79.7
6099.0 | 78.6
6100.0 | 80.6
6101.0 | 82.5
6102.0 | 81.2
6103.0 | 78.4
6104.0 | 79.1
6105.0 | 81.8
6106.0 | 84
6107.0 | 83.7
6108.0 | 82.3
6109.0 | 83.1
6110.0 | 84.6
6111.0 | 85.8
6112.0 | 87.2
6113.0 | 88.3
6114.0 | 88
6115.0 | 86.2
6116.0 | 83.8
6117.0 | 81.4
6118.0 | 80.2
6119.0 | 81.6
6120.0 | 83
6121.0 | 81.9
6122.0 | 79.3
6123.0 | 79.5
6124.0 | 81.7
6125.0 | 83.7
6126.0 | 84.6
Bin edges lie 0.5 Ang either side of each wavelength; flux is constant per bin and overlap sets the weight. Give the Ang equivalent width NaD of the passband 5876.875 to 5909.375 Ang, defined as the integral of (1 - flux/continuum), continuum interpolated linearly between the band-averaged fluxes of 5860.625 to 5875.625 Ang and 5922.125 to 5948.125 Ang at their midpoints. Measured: 2.7 Ang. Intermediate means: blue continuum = 82.4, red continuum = 83.5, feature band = 76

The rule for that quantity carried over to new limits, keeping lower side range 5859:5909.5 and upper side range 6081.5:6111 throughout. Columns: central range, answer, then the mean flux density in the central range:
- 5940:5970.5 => -1.3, 83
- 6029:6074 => -2.4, 85.7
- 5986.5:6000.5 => -0.4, 82.6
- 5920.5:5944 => -1.3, 83.5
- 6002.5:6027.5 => 0.0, 80.7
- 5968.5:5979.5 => -0.4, 83.1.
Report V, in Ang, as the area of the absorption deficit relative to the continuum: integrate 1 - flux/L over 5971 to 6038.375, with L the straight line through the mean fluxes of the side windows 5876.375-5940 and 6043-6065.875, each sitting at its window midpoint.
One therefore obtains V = 1.1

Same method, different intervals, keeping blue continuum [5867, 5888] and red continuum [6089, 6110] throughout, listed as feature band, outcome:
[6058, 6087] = -1.5 Ang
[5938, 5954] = -0.5 Ang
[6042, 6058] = -0.8 Ang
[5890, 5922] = 1.1 Ang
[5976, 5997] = -0.3 Ang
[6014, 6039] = -0.5 Ang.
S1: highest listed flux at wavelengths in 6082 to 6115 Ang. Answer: 88.3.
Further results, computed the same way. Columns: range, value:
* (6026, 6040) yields 89.2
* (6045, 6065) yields 88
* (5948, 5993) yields 87.2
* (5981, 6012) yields 86.5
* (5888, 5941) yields 87.1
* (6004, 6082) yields 90.8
